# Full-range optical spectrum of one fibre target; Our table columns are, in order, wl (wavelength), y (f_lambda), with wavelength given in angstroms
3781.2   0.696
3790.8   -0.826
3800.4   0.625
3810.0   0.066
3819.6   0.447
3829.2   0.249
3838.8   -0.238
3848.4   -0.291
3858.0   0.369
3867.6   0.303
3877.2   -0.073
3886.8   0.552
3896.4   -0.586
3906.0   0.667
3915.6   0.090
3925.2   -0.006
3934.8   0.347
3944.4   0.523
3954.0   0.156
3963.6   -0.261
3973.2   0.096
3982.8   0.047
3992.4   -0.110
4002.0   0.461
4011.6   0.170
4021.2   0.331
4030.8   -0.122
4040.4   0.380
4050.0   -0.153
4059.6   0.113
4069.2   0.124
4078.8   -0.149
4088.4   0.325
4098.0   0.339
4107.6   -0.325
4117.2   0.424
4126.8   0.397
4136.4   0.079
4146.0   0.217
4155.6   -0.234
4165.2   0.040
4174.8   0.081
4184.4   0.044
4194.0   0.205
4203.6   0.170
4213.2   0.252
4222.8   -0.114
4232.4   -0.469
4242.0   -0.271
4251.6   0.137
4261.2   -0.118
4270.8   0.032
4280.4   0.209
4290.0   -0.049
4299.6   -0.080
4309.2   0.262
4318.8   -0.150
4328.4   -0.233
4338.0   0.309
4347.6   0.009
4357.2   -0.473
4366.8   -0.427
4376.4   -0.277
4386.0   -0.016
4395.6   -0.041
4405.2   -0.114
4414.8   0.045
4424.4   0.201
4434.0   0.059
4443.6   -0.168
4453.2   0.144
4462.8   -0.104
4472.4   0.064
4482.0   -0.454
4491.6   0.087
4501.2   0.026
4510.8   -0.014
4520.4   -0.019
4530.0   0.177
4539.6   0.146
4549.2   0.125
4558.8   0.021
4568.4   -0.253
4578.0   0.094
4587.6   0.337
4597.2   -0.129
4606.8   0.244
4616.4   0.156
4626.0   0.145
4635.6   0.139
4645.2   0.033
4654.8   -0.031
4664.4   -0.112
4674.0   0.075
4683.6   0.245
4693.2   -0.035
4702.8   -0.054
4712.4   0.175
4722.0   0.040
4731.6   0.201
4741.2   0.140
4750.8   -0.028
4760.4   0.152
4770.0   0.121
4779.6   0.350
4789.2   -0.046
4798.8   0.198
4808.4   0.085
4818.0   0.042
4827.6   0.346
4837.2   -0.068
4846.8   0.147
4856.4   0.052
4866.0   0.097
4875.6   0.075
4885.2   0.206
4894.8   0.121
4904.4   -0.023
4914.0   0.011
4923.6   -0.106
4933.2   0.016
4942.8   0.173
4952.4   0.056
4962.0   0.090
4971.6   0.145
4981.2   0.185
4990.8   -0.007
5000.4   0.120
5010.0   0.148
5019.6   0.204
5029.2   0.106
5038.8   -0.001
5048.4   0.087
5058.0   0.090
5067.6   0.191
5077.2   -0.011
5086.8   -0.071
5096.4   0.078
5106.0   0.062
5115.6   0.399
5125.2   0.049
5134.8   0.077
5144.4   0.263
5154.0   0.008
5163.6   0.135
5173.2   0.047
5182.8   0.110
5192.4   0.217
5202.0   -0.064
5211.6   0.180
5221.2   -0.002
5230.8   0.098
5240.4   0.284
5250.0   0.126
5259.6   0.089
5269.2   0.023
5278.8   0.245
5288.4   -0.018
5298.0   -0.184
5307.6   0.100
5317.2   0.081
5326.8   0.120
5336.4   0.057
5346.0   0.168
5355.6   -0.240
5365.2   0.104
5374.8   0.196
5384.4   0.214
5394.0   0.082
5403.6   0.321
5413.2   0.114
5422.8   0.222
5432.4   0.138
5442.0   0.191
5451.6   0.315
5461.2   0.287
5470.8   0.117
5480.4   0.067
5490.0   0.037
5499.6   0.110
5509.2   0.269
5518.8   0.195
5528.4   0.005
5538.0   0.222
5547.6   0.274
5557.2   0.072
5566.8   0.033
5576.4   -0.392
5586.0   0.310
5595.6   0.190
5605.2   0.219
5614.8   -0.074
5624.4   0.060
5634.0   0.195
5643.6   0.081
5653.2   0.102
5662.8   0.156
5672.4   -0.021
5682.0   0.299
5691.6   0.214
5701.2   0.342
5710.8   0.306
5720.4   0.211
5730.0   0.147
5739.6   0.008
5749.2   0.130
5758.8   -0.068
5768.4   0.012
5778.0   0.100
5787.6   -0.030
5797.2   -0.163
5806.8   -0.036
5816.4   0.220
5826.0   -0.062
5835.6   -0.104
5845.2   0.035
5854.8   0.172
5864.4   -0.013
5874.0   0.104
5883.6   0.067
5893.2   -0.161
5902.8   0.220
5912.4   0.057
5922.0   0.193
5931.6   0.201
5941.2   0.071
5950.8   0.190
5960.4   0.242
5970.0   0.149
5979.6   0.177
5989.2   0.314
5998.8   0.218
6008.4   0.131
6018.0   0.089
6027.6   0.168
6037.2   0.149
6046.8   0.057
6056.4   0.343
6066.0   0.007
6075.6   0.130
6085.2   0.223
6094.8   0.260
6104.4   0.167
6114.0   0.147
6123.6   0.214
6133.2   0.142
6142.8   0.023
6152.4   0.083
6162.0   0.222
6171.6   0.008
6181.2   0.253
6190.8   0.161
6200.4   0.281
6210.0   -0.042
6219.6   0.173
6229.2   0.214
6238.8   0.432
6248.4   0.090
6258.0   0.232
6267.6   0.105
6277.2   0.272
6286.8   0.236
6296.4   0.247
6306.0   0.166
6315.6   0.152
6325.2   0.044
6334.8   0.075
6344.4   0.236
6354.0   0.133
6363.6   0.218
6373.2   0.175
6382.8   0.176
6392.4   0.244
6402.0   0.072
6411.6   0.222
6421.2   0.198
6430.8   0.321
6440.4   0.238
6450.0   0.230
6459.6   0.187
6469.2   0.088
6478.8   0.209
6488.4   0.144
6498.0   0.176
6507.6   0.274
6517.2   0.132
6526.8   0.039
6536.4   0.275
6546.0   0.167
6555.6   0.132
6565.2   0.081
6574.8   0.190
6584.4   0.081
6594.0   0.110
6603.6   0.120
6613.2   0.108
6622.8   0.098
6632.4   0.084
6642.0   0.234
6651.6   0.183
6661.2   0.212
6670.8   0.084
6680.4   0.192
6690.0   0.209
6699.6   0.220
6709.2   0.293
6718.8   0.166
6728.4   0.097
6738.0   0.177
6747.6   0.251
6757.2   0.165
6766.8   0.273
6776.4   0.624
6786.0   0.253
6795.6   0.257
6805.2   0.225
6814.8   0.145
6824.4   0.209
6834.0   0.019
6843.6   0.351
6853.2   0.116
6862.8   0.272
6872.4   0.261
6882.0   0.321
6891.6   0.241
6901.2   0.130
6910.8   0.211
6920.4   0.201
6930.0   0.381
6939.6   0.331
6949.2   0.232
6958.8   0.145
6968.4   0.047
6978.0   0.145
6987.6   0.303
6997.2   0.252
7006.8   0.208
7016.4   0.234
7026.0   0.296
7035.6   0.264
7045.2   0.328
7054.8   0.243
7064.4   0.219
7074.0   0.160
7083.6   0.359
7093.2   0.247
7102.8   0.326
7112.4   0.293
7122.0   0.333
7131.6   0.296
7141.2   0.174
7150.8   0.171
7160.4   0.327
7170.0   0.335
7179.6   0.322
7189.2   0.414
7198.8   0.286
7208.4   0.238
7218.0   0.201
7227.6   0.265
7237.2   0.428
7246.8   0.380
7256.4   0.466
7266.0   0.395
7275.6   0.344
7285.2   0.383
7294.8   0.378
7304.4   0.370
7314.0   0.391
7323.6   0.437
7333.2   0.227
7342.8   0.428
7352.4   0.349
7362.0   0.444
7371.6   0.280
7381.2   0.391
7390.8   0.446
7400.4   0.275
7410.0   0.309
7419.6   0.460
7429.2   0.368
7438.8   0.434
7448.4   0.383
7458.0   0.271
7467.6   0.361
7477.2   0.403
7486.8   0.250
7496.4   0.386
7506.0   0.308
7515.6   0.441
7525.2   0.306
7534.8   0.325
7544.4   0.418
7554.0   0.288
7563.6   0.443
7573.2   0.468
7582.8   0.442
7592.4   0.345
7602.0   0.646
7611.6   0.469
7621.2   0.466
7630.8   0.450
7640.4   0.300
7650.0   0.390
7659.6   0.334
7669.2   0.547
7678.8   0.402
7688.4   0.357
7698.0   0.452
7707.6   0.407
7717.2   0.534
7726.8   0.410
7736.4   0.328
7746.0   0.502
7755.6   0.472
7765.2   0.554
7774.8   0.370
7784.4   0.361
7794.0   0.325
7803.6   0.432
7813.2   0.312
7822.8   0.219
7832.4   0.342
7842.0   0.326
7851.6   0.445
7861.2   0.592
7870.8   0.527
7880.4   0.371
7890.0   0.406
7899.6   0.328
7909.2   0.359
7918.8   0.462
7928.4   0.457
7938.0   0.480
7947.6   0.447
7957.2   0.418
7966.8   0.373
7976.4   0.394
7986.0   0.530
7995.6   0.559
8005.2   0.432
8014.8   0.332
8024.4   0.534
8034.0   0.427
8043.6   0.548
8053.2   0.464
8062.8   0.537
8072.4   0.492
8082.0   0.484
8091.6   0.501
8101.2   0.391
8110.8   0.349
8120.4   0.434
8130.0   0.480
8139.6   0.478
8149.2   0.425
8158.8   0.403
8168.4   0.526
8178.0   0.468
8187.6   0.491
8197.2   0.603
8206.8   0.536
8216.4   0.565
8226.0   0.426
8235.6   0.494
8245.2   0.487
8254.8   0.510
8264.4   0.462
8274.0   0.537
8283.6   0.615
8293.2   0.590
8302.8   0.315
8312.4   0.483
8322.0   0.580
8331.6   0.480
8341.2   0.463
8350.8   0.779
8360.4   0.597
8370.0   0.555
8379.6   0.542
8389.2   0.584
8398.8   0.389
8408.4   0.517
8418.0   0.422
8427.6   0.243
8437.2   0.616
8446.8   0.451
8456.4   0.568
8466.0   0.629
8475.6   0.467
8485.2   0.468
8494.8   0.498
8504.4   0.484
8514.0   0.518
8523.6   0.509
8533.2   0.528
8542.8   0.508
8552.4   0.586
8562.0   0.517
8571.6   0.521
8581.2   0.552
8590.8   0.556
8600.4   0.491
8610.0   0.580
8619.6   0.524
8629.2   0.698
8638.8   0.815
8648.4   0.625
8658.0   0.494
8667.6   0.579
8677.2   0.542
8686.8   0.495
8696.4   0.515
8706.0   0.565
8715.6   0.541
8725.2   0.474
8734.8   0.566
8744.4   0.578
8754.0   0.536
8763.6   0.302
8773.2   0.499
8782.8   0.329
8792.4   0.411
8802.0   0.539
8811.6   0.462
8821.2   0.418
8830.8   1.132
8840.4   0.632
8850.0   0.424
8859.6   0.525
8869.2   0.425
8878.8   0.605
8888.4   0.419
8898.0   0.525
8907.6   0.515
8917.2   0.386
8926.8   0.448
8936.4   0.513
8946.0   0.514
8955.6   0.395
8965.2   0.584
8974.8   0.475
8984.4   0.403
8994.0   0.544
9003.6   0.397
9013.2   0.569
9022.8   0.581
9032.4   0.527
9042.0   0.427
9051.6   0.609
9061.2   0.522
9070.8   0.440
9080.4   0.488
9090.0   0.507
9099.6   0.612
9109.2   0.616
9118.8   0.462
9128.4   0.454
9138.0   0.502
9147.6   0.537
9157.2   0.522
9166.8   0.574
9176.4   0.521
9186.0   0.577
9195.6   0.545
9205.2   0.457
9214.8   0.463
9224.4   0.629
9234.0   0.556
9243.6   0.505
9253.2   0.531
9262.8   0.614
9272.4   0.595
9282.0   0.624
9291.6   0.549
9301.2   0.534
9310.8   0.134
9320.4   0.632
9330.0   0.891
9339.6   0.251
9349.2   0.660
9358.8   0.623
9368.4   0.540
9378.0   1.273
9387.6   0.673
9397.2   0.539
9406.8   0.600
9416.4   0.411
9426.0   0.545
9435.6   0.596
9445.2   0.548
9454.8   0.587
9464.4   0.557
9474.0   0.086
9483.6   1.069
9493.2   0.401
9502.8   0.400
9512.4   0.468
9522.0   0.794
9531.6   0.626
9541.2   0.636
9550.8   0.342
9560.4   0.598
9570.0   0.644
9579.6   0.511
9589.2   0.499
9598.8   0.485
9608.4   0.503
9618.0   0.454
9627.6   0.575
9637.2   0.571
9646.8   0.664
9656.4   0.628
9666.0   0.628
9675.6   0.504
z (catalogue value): 0.82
